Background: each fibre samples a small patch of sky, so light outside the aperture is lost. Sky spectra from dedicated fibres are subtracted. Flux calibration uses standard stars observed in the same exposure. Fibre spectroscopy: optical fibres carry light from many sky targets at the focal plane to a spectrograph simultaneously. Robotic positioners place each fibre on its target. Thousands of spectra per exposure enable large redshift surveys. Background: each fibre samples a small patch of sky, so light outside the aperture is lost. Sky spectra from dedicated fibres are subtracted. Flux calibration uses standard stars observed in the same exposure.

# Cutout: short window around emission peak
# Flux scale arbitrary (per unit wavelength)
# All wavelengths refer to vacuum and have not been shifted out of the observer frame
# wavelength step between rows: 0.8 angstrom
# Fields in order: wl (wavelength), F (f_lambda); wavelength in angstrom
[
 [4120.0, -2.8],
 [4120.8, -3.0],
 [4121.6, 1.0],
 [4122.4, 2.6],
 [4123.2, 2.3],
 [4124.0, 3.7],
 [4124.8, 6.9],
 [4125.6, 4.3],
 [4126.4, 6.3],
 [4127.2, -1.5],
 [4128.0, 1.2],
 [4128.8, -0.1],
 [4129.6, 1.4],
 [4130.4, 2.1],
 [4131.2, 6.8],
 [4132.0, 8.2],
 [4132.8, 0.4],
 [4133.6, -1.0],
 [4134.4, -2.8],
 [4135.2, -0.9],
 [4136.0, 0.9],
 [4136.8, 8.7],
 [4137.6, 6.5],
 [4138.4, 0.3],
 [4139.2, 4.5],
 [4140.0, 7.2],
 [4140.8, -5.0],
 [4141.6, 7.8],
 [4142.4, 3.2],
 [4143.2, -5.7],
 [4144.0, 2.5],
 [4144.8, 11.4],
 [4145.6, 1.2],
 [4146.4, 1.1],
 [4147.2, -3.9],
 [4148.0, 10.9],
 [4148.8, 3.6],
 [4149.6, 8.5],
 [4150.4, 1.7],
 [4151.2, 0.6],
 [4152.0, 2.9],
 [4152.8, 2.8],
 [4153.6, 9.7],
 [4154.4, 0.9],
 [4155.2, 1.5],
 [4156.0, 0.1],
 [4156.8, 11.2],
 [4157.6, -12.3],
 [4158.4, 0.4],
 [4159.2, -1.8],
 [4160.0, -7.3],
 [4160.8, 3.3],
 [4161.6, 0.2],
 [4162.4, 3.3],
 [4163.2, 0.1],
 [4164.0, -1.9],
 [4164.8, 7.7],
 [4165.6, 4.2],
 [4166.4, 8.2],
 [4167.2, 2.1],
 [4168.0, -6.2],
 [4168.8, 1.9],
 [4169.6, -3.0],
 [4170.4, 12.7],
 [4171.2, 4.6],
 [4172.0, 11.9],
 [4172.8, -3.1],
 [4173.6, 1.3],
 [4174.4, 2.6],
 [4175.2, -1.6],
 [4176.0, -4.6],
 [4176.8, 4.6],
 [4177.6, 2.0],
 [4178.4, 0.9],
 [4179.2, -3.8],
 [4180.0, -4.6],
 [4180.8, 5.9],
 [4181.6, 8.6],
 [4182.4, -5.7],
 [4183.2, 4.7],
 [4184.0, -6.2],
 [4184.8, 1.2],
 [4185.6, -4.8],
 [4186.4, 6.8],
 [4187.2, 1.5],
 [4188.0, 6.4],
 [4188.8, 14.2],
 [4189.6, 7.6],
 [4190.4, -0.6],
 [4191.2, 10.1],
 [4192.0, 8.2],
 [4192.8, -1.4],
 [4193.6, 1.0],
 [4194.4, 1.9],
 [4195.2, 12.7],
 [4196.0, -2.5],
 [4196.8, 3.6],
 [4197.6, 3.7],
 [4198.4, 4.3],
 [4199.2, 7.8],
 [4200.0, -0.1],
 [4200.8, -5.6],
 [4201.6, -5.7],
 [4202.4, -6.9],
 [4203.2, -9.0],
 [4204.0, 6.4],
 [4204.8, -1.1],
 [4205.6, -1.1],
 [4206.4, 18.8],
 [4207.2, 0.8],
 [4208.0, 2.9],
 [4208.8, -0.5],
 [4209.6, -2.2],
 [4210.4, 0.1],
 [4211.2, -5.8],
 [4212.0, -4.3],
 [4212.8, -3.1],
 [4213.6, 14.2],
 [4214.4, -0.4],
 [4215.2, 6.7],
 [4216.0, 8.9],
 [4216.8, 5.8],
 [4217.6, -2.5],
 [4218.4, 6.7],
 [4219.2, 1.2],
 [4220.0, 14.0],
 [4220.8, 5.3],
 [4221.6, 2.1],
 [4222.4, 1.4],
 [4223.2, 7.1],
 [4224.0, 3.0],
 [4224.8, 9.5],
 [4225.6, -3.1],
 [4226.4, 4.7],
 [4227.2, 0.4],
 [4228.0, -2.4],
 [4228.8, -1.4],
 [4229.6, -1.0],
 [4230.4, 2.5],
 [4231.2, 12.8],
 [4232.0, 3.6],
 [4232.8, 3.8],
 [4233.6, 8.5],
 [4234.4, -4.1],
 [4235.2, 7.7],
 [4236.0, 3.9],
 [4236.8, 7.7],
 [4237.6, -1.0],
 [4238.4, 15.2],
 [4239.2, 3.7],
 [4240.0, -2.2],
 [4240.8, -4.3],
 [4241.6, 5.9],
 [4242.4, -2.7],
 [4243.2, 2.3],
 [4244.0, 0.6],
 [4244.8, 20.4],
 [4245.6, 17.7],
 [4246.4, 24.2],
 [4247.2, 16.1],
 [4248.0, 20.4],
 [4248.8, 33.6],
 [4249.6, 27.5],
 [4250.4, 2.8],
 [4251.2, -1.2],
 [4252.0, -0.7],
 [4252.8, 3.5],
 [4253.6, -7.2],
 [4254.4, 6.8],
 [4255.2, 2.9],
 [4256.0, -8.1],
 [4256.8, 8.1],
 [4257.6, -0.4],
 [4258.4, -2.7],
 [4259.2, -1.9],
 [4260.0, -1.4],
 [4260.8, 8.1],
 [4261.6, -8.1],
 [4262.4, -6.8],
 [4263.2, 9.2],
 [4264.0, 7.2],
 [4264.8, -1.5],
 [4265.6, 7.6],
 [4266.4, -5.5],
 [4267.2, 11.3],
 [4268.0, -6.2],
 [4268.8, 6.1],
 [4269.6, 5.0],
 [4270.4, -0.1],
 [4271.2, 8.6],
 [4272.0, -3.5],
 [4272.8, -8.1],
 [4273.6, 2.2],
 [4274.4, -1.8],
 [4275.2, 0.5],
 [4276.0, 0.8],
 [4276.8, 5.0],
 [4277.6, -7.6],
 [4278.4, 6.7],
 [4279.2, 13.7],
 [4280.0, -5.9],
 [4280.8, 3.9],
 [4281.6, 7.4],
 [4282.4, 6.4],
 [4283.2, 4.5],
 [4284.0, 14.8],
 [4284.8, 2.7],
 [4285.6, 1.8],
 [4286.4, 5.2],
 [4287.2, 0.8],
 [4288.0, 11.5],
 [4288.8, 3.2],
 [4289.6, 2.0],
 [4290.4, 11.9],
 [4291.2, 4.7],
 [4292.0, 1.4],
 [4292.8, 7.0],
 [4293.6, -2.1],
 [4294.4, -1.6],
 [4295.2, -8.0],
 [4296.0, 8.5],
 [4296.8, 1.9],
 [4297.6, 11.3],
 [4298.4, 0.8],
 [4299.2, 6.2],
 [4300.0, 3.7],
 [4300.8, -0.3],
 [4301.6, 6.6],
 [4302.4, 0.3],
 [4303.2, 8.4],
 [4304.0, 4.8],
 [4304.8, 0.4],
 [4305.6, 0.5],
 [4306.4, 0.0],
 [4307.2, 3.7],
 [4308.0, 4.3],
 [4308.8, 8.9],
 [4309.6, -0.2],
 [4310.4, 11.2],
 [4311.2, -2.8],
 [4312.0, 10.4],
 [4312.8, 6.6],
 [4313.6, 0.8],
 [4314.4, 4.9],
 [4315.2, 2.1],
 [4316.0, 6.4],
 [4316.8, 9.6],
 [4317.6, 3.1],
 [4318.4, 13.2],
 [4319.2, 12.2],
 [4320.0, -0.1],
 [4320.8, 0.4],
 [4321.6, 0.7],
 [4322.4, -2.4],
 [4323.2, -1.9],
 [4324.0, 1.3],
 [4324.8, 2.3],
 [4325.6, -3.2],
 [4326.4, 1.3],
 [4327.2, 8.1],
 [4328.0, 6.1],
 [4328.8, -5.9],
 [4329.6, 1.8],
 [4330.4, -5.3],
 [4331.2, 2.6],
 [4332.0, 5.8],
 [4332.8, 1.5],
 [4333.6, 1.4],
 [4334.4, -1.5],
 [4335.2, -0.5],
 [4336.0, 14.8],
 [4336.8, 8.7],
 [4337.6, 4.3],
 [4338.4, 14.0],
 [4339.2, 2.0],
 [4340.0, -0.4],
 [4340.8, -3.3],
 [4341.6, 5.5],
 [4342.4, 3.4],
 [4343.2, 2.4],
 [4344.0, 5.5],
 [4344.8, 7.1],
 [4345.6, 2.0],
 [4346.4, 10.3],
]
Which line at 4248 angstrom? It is [O II]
